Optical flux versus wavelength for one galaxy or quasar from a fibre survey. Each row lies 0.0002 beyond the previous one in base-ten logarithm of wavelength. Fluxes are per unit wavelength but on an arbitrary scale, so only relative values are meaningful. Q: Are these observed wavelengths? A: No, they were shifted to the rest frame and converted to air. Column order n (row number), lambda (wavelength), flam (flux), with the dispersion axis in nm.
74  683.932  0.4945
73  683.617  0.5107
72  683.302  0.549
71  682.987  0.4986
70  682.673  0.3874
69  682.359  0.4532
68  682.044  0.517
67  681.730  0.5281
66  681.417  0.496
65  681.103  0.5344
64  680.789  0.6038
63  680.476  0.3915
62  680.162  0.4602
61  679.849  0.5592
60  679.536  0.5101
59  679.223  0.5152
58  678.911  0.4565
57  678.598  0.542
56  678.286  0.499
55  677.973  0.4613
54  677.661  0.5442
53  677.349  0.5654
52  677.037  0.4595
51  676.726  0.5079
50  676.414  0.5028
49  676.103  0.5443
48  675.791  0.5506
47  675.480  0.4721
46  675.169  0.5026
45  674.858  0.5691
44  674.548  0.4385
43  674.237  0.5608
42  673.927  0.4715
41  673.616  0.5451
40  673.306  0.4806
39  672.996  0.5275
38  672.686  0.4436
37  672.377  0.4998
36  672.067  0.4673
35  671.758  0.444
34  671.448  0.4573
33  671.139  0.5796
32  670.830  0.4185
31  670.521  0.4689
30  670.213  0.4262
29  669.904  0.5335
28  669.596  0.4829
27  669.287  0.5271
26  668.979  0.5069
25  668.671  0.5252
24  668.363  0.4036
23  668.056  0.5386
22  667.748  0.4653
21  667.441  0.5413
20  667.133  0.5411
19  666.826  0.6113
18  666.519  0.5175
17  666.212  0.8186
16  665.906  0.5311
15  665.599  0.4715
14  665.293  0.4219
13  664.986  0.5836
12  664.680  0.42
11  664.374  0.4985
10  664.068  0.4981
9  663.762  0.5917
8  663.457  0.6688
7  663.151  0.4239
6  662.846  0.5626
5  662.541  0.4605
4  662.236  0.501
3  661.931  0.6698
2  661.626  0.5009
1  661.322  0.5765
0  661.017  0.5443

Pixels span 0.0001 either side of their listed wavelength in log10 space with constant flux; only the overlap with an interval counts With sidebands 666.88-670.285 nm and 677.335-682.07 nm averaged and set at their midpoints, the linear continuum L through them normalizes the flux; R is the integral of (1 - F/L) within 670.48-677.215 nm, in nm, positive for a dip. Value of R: 0.13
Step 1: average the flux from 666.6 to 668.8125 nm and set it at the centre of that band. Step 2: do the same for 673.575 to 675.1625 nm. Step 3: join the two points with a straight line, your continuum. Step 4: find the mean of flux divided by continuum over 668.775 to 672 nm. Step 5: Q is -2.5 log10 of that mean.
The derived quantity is 0.07 mag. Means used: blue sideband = 0.518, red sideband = 0.514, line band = 0.485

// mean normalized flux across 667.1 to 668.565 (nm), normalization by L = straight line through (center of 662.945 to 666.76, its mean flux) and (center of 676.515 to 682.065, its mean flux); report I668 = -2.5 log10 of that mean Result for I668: 0.08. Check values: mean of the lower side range 0.539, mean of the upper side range 0.508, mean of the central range 0.495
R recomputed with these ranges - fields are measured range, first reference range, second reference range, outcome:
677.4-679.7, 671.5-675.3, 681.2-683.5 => -0.07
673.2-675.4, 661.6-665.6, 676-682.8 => 0.00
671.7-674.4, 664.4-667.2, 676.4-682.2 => 0.15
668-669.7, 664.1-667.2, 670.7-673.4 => 0.05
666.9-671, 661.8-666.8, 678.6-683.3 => 0.28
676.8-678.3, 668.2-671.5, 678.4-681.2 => -0.01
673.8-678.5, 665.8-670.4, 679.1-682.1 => 0.07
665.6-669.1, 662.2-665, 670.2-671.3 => -0.31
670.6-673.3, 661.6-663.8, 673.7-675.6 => 0.18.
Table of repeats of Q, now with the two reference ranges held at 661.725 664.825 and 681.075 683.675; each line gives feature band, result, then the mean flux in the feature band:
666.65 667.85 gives -0.04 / 0.542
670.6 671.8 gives 0.08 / 0.477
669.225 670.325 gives 0.06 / 0.492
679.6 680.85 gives 0.00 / 0.496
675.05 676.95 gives -0.01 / 0.512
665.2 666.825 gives -0.08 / 0.563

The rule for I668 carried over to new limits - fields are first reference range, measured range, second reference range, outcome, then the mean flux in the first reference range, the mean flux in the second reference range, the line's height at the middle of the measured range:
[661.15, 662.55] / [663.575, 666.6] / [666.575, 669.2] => -0.01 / 0.55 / 0.517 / 0.532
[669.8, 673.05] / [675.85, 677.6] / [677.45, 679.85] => -0.04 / 0.476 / 0.509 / 0.5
